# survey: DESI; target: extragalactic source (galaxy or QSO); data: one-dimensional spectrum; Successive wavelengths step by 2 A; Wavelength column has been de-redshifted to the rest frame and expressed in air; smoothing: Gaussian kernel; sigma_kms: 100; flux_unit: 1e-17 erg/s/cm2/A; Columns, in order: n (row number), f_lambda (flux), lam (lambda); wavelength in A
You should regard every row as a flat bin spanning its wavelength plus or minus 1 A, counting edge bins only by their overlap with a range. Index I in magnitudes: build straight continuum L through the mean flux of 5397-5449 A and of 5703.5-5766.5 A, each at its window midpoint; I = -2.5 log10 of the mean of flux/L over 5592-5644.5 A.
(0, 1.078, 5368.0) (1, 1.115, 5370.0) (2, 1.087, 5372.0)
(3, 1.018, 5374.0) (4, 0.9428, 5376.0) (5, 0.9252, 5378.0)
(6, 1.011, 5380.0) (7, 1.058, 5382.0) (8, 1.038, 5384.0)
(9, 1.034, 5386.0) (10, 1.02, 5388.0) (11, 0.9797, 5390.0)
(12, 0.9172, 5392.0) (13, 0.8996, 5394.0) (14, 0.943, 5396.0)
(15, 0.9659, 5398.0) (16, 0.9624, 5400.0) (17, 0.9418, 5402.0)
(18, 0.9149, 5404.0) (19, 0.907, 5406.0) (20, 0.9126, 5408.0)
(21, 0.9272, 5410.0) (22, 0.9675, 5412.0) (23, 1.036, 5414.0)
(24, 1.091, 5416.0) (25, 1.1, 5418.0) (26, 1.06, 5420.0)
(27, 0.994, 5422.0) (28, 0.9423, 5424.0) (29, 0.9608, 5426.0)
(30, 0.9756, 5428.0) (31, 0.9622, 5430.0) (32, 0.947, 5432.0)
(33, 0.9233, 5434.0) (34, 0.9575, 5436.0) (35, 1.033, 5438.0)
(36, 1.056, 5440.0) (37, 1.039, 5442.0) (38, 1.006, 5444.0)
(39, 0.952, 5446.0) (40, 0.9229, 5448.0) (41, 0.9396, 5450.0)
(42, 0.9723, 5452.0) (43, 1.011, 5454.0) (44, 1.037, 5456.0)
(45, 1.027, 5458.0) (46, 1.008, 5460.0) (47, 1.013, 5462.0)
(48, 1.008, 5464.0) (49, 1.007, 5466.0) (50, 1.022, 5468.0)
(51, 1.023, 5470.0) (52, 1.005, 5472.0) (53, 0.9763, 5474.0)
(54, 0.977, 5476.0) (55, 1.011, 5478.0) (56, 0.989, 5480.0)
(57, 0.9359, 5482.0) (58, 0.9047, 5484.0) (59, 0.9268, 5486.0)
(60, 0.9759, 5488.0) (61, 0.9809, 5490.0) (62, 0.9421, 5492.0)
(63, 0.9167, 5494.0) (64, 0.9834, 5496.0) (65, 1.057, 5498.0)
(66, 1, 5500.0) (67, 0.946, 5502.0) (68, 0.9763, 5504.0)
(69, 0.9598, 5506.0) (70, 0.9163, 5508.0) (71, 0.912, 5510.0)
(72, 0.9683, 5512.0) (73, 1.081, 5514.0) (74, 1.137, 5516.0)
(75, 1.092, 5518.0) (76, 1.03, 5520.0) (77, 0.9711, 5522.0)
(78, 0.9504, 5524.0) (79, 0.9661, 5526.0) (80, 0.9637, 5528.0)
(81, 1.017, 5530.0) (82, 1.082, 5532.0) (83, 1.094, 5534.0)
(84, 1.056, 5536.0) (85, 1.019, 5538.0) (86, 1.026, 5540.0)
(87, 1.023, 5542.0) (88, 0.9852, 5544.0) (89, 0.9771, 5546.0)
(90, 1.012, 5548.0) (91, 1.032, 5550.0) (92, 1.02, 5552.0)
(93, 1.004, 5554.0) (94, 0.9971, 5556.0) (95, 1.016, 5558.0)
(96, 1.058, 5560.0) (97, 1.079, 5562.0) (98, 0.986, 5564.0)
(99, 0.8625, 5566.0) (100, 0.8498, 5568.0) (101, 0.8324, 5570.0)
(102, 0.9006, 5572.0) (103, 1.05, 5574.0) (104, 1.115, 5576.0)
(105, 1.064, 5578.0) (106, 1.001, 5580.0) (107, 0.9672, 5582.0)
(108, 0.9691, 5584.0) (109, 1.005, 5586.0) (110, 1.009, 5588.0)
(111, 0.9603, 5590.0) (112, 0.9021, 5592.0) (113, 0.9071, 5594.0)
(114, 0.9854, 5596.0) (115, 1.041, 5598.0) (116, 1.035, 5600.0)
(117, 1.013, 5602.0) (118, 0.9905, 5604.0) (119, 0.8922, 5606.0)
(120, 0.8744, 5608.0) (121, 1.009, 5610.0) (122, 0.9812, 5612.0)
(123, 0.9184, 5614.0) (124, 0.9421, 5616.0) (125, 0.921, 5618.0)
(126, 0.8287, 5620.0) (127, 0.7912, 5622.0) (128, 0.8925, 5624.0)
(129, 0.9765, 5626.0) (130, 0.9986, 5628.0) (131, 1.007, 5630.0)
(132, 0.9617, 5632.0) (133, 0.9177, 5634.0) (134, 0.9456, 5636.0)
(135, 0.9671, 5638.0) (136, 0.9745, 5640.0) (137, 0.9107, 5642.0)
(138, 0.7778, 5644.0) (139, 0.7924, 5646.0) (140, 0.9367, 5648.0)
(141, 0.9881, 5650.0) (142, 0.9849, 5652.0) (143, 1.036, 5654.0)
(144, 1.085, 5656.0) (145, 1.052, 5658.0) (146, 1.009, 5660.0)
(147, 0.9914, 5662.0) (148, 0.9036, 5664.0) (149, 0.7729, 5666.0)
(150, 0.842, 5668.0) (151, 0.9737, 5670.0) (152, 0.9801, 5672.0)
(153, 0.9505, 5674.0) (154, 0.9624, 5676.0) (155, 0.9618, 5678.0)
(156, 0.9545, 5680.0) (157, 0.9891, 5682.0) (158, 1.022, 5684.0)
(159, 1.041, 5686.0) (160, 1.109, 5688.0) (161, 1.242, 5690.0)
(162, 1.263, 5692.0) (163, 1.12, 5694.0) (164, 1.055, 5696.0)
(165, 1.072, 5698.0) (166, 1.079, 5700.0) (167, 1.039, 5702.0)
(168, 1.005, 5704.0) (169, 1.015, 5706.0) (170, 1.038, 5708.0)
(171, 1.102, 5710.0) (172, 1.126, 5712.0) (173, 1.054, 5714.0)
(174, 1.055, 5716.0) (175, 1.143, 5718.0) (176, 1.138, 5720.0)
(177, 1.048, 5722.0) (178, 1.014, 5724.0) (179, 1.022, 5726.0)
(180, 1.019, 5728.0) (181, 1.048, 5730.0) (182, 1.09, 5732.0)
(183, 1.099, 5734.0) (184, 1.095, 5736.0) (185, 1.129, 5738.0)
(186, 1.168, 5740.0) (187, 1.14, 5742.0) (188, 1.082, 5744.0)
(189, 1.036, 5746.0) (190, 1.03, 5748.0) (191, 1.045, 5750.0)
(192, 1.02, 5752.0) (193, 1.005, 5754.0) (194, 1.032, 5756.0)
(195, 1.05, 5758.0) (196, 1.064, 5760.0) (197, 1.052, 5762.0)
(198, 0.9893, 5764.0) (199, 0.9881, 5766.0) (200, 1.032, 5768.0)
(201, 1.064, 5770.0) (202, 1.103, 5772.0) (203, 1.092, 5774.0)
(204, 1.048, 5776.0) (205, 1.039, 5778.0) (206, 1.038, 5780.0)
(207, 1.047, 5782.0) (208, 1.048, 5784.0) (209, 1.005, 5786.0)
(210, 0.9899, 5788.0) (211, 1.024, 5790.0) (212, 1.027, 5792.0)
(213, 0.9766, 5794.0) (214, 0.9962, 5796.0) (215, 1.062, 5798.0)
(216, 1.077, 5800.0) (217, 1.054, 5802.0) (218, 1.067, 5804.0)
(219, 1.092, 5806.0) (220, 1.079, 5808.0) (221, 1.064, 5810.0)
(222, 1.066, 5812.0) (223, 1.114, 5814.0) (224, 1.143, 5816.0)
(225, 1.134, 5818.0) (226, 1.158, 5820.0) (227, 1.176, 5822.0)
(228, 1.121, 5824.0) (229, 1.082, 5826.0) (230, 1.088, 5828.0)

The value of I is 0.10 mag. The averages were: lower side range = 0.979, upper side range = 1.06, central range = 0.942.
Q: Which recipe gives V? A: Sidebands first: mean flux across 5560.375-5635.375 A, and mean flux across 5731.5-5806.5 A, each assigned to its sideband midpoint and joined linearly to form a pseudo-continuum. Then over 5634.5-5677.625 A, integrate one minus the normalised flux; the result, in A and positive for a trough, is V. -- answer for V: 2.0 A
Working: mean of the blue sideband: 0.959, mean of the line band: 0.945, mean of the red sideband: 1.05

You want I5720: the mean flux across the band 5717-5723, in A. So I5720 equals 1.11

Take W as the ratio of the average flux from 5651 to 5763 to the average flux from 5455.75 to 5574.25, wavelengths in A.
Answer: 1.05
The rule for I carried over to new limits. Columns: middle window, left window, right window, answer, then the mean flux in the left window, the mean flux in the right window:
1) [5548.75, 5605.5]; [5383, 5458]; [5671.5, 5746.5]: 0.04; 0.98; 1.07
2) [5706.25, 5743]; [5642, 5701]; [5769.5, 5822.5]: -0.06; 0.997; 1.07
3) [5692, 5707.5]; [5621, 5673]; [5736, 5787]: -0.08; 0.941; 1.05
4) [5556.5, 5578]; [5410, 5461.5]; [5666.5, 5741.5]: 0.05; 0.996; 1.05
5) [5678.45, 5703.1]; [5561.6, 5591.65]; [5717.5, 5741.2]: -0.02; 0.973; 1.08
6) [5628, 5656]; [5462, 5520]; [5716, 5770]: 0.09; 0.988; 1.06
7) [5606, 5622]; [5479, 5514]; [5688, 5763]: 0.12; 0.962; 1.08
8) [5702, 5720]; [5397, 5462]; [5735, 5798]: -0.03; 0.983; 1.05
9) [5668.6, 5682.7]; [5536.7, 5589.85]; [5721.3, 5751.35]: 0.09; 0.994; 1.07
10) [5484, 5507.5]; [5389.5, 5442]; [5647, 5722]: 0.03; 0.973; 1.03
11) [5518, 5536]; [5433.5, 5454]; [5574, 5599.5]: -0.03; 0.983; 0.997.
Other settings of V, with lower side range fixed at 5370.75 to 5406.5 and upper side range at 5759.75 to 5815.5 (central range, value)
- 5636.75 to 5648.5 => 1.49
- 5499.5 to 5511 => 0.56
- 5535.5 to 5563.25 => -0.42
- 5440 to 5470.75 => -0.36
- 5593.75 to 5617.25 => 1.12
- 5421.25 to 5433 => 0.26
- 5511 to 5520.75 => -0.61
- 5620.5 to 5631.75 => 0.98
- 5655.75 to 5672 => 1.21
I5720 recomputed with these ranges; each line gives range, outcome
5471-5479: 0.992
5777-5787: 1.04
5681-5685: 1.01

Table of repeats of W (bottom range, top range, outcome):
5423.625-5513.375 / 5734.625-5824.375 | 1.09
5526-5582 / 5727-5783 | 1.06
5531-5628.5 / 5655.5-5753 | 1.07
